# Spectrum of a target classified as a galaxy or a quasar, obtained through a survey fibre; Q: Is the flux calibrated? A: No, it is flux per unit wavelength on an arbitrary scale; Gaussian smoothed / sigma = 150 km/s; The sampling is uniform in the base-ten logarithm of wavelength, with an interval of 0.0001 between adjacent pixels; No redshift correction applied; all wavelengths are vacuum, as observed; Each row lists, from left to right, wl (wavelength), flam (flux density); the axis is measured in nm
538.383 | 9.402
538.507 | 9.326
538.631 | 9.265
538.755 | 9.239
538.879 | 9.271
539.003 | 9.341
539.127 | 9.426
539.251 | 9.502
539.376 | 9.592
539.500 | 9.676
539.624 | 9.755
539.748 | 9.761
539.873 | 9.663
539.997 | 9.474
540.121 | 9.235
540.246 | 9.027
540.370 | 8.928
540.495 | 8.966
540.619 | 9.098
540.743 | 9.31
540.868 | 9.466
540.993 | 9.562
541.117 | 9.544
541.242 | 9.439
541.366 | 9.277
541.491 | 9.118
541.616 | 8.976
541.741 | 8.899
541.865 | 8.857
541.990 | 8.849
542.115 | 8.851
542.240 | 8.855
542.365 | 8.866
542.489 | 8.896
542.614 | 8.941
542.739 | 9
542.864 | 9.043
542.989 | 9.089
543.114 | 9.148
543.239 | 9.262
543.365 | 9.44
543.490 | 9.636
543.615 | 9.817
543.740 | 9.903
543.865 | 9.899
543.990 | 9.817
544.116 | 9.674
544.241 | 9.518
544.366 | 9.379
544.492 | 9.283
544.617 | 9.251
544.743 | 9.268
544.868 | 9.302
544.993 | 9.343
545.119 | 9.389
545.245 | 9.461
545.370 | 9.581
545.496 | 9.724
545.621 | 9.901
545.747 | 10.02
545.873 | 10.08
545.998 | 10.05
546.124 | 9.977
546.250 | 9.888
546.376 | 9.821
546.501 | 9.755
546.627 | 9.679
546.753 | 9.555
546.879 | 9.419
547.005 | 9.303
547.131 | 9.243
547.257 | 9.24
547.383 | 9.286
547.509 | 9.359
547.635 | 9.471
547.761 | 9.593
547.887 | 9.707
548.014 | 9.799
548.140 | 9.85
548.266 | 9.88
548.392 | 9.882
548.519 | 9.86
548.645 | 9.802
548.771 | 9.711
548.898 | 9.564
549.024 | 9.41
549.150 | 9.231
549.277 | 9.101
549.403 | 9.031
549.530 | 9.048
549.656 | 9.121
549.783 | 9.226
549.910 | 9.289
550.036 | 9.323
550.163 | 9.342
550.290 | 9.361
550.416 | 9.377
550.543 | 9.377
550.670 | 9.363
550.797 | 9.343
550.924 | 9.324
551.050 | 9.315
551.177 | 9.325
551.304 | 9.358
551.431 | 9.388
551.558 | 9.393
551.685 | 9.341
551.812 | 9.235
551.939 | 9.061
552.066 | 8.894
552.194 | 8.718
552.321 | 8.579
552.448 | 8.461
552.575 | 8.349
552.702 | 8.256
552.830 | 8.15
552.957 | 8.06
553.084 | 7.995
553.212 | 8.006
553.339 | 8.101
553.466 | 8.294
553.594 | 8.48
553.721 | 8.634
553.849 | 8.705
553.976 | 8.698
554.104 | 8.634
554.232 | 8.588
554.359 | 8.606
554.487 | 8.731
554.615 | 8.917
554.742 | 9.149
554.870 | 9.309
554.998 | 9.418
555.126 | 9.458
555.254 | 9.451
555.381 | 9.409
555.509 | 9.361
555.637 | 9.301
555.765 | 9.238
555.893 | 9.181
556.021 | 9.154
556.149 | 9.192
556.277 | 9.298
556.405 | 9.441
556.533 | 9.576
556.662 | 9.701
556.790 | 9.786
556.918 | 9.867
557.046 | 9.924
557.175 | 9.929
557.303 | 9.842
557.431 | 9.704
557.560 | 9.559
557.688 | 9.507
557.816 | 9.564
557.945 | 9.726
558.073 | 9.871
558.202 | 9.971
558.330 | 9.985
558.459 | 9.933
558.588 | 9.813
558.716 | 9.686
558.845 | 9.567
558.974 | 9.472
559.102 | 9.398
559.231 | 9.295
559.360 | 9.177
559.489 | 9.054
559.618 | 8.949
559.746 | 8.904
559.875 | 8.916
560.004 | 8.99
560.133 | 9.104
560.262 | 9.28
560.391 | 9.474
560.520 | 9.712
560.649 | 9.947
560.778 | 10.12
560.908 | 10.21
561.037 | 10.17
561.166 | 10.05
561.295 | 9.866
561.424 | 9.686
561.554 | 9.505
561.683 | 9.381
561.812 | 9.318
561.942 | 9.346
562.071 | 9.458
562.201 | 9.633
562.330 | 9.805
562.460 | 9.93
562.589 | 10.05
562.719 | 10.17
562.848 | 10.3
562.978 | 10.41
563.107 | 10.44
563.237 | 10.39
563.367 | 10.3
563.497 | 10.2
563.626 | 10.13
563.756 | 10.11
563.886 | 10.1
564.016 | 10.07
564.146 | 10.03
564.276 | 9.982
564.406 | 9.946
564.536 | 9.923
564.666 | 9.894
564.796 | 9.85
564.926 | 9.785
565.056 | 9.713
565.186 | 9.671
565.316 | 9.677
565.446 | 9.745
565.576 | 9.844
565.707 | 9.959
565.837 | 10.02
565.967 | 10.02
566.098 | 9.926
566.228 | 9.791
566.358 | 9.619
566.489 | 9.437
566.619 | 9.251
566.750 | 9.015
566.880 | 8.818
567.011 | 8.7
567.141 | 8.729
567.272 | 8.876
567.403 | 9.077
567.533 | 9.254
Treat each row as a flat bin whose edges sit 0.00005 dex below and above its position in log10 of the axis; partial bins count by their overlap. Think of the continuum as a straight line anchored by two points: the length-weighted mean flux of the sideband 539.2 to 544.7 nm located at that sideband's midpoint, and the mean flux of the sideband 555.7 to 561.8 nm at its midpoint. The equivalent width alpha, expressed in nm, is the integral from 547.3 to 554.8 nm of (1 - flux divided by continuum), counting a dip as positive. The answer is 0.29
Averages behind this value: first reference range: 9.31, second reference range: 9.57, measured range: 9.07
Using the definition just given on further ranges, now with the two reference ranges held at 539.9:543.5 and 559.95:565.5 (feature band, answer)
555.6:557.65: 0.02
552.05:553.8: 0.22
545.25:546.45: -0.08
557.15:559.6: 0.02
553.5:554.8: 0.12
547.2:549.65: -0.04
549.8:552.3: 0.05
